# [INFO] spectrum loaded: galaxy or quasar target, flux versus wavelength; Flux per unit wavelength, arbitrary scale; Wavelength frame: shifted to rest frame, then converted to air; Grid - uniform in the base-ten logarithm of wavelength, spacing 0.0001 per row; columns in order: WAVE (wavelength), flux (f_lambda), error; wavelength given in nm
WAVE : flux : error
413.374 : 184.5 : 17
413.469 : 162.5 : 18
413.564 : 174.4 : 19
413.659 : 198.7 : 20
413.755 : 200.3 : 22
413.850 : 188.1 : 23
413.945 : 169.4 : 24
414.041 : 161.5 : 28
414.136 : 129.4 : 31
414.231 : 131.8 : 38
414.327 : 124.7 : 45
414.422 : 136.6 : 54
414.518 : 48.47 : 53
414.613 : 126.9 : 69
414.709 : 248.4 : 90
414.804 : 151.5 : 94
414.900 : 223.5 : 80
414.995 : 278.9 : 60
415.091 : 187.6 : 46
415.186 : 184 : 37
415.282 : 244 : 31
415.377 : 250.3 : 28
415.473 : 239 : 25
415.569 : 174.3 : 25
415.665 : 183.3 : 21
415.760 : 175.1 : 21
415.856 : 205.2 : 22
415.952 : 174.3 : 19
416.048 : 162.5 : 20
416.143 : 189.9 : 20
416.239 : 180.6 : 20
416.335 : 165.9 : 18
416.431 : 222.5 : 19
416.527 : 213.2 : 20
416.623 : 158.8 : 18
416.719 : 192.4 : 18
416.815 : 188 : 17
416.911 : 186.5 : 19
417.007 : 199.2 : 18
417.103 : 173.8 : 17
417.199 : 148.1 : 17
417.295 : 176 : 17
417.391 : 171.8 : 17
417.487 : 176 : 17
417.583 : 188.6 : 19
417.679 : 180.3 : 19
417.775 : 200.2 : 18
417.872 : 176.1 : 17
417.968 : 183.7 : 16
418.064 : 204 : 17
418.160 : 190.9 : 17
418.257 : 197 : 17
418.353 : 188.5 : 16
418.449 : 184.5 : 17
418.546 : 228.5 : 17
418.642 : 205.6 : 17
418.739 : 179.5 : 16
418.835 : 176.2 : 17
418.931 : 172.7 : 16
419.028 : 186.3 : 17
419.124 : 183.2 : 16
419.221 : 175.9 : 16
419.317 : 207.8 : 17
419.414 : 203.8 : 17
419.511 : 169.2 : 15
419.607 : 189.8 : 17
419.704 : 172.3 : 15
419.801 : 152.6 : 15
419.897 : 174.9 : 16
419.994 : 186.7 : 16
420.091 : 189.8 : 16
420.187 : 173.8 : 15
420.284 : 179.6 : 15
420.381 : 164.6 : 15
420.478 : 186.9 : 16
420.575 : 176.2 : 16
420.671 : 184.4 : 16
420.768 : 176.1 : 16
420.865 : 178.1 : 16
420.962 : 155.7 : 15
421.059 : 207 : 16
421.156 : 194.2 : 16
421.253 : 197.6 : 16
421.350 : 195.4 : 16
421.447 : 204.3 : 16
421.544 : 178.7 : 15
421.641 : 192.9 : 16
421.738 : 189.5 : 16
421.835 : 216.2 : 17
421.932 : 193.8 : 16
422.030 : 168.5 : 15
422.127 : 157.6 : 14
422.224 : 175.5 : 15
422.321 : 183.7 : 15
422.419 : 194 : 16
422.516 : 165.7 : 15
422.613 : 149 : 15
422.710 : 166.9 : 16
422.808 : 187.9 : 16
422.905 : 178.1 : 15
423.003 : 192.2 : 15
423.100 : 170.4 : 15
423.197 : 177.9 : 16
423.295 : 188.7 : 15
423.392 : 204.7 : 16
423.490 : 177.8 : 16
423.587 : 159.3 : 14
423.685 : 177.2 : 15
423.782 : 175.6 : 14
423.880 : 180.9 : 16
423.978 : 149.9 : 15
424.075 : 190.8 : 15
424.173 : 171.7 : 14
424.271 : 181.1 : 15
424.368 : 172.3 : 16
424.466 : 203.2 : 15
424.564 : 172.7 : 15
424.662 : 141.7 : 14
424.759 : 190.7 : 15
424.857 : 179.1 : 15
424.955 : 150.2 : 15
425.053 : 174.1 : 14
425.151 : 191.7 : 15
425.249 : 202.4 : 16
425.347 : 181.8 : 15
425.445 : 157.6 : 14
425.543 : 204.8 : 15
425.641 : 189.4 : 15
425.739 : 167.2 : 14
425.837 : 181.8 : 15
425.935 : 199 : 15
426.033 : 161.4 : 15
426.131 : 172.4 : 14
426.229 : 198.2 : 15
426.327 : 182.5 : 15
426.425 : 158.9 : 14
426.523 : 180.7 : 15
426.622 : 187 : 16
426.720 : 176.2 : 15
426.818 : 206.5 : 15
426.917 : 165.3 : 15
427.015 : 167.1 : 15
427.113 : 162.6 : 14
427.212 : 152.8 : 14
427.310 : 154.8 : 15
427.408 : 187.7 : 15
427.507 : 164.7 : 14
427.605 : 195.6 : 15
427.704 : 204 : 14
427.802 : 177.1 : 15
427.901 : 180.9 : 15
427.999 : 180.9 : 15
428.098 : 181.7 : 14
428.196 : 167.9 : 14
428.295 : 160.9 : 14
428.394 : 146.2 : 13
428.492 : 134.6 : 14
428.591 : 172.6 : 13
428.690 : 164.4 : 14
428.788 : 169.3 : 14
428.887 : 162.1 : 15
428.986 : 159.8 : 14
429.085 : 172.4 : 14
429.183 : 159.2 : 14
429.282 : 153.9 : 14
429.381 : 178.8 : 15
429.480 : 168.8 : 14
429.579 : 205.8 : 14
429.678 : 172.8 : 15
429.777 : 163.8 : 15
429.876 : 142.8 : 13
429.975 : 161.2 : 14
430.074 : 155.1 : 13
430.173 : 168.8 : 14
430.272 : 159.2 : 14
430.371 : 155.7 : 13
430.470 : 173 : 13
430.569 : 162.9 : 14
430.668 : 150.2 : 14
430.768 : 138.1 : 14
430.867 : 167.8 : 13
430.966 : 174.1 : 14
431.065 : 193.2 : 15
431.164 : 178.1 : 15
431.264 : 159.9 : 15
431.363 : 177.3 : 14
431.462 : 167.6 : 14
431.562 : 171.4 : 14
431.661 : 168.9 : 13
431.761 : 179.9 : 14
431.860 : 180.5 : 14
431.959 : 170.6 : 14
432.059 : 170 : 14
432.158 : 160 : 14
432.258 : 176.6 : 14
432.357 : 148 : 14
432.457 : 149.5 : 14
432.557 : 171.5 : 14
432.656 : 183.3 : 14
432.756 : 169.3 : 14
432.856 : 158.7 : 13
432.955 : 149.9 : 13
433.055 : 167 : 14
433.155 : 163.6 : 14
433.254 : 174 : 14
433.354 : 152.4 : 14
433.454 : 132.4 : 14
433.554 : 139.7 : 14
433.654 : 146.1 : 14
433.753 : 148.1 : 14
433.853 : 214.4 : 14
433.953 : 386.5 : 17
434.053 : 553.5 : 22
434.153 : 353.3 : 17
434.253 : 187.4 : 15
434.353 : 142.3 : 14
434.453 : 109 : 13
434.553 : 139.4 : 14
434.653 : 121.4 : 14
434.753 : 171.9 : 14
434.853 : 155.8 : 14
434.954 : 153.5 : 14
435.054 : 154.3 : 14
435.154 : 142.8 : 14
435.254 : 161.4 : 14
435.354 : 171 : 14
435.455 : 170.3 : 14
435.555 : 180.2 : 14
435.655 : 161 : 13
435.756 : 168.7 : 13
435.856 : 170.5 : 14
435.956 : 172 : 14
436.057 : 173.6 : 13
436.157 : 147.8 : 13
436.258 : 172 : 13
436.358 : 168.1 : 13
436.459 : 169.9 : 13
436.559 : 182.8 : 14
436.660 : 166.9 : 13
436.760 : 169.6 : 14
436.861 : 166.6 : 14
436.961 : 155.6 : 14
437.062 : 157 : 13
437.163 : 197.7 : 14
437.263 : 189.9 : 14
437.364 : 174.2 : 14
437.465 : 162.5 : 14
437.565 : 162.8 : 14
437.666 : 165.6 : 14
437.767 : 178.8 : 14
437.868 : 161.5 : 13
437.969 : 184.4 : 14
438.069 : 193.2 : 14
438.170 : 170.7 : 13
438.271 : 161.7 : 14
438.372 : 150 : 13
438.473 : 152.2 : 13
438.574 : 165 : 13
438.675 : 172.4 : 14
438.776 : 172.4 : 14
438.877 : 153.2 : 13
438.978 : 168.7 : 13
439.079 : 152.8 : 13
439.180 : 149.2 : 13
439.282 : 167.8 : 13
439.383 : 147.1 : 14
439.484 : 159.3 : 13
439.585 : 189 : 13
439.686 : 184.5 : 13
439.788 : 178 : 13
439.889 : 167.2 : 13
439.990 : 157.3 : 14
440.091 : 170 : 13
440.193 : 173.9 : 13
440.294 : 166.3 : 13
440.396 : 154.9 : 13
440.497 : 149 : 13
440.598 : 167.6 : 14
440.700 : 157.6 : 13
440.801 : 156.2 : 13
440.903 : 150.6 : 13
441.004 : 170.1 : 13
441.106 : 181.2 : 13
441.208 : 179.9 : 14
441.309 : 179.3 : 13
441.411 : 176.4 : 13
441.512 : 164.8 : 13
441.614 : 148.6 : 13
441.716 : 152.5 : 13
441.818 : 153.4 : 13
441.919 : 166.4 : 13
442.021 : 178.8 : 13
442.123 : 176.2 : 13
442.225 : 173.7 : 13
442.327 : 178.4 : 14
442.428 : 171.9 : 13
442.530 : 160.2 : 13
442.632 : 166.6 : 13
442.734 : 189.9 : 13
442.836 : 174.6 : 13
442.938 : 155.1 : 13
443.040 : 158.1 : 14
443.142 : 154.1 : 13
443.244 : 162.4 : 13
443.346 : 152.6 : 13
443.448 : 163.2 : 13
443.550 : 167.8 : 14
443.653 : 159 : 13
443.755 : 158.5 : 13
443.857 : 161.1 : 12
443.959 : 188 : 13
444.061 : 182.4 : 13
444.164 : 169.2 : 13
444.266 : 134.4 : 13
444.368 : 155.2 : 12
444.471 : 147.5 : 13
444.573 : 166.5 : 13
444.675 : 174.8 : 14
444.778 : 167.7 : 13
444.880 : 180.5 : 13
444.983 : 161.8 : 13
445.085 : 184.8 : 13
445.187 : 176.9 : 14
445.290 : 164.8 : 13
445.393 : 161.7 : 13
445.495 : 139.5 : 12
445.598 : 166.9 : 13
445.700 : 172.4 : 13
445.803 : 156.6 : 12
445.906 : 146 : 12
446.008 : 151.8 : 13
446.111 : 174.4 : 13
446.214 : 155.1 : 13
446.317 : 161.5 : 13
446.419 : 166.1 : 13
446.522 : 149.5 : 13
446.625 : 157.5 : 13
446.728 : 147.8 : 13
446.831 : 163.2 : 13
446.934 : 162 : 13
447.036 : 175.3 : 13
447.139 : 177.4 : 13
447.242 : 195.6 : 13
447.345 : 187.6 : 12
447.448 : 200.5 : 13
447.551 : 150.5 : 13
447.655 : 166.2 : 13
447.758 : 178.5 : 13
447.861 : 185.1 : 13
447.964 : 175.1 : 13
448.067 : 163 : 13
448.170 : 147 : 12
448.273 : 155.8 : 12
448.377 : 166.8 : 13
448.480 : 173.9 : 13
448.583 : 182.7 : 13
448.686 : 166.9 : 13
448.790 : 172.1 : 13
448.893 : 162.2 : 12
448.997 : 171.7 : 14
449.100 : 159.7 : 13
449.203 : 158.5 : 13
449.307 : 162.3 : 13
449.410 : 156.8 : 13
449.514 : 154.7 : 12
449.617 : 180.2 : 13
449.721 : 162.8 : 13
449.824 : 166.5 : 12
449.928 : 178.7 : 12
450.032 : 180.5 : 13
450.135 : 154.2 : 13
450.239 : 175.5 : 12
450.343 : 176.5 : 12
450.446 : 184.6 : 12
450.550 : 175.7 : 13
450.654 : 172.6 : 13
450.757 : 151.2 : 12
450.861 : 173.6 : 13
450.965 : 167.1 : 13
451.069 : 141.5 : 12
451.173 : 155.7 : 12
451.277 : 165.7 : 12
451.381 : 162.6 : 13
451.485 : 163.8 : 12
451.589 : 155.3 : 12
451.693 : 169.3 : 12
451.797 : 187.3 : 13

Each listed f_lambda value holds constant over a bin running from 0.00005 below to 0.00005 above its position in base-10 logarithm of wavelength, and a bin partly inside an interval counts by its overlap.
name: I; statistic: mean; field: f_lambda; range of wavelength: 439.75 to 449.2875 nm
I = 166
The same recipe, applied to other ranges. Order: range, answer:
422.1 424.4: 176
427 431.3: 167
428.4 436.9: 173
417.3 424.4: 183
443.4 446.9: 163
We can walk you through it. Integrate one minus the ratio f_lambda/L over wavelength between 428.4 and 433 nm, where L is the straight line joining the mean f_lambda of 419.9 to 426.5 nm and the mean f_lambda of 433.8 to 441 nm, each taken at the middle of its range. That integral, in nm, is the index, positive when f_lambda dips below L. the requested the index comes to 0.32 nm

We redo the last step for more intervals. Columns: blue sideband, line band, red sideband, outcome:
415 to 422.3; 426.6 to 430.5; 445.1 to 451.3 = 0.24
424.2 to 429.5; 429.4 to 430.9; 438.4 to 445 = 0.08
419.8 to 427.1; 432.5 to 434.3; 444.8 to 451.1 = -0.35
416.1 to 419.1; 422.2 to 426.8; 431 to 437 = 0.10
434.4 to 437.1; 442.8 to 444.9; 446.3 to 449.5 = 0.03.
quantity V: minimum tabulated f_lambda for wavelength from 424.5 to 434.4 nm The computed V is 132.4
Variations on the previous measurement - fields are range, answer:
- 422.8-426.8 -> 141.7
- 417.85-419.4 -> 172.7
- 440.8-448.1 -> 134.4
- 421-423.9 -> 149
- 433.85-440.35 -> 109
